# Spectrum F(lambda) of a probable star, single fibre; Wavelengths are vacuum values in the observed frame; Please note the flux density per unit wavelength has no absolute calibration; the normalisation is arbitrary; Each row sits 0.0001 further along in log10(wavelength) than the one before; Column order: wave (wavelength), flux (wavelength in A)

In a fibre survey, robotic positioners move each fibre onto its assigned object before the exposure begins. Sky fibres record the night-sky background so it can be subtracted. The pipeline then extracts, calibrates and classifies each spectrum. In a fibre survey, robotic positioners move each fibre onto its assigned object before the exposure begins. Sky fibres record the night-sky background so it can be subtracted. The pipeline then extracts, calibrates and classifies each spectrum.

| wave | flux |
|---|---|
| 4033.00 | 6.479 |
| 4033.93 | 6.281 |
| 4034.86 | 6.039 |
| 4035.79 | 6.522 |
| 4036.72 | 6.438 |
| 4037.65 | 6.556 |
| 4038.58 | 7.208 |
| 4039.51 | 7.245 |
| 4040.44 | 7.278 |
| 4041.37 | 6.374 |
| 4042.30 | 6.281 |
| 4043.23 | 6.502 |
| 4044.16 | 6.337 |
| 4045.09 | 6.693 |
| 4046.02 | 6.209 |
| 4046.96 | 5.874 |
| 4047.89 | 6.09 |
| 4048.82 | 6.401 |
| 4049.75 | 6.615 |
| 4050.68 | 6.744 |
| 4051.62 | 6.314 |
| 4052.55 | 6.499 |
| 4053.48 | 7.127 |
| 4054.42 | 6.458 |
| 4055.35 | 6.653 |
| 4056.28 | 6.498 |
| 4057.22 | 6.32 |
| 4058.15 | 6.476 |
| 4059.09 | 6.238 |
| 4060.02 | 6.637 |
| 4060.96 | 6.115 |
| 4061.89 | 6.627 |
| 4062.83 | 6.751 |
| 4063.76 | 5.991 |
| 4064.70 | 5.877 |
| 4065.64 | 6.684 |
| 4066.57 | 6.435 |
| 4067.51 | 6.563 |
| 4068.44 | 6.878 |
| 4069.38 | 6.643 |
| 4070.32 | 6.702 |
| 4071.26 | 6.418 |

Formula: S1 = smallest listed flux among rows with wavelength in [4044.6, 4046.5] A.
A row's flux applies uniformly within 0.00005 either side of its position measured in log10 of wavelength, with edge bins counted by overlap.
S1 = 6.209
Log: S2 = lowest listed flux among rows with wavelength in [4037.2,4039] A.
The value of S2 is 6.556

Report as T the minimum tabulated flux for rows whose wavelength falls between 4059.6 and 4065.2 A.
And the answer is 5.877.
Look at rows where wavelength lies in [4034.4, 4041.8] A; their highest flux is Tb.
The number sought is 7.278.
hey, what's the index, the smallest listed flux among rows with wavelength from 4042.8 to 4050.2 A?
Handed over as 5.874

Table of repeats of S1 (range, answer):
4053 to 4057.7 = 6.32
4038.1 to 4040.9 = 7.208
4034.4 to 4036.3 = 6.039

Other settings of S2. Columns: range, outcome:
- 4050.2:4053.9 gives 6.314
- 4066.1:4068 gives 6.435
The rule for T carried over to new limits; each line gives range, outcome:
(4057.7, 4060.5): 6.238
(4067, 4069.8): 6.563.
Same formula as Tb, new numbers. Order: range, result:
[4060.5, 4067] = 6.751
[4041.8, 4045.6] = 6.693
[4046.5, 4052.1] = 6.744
